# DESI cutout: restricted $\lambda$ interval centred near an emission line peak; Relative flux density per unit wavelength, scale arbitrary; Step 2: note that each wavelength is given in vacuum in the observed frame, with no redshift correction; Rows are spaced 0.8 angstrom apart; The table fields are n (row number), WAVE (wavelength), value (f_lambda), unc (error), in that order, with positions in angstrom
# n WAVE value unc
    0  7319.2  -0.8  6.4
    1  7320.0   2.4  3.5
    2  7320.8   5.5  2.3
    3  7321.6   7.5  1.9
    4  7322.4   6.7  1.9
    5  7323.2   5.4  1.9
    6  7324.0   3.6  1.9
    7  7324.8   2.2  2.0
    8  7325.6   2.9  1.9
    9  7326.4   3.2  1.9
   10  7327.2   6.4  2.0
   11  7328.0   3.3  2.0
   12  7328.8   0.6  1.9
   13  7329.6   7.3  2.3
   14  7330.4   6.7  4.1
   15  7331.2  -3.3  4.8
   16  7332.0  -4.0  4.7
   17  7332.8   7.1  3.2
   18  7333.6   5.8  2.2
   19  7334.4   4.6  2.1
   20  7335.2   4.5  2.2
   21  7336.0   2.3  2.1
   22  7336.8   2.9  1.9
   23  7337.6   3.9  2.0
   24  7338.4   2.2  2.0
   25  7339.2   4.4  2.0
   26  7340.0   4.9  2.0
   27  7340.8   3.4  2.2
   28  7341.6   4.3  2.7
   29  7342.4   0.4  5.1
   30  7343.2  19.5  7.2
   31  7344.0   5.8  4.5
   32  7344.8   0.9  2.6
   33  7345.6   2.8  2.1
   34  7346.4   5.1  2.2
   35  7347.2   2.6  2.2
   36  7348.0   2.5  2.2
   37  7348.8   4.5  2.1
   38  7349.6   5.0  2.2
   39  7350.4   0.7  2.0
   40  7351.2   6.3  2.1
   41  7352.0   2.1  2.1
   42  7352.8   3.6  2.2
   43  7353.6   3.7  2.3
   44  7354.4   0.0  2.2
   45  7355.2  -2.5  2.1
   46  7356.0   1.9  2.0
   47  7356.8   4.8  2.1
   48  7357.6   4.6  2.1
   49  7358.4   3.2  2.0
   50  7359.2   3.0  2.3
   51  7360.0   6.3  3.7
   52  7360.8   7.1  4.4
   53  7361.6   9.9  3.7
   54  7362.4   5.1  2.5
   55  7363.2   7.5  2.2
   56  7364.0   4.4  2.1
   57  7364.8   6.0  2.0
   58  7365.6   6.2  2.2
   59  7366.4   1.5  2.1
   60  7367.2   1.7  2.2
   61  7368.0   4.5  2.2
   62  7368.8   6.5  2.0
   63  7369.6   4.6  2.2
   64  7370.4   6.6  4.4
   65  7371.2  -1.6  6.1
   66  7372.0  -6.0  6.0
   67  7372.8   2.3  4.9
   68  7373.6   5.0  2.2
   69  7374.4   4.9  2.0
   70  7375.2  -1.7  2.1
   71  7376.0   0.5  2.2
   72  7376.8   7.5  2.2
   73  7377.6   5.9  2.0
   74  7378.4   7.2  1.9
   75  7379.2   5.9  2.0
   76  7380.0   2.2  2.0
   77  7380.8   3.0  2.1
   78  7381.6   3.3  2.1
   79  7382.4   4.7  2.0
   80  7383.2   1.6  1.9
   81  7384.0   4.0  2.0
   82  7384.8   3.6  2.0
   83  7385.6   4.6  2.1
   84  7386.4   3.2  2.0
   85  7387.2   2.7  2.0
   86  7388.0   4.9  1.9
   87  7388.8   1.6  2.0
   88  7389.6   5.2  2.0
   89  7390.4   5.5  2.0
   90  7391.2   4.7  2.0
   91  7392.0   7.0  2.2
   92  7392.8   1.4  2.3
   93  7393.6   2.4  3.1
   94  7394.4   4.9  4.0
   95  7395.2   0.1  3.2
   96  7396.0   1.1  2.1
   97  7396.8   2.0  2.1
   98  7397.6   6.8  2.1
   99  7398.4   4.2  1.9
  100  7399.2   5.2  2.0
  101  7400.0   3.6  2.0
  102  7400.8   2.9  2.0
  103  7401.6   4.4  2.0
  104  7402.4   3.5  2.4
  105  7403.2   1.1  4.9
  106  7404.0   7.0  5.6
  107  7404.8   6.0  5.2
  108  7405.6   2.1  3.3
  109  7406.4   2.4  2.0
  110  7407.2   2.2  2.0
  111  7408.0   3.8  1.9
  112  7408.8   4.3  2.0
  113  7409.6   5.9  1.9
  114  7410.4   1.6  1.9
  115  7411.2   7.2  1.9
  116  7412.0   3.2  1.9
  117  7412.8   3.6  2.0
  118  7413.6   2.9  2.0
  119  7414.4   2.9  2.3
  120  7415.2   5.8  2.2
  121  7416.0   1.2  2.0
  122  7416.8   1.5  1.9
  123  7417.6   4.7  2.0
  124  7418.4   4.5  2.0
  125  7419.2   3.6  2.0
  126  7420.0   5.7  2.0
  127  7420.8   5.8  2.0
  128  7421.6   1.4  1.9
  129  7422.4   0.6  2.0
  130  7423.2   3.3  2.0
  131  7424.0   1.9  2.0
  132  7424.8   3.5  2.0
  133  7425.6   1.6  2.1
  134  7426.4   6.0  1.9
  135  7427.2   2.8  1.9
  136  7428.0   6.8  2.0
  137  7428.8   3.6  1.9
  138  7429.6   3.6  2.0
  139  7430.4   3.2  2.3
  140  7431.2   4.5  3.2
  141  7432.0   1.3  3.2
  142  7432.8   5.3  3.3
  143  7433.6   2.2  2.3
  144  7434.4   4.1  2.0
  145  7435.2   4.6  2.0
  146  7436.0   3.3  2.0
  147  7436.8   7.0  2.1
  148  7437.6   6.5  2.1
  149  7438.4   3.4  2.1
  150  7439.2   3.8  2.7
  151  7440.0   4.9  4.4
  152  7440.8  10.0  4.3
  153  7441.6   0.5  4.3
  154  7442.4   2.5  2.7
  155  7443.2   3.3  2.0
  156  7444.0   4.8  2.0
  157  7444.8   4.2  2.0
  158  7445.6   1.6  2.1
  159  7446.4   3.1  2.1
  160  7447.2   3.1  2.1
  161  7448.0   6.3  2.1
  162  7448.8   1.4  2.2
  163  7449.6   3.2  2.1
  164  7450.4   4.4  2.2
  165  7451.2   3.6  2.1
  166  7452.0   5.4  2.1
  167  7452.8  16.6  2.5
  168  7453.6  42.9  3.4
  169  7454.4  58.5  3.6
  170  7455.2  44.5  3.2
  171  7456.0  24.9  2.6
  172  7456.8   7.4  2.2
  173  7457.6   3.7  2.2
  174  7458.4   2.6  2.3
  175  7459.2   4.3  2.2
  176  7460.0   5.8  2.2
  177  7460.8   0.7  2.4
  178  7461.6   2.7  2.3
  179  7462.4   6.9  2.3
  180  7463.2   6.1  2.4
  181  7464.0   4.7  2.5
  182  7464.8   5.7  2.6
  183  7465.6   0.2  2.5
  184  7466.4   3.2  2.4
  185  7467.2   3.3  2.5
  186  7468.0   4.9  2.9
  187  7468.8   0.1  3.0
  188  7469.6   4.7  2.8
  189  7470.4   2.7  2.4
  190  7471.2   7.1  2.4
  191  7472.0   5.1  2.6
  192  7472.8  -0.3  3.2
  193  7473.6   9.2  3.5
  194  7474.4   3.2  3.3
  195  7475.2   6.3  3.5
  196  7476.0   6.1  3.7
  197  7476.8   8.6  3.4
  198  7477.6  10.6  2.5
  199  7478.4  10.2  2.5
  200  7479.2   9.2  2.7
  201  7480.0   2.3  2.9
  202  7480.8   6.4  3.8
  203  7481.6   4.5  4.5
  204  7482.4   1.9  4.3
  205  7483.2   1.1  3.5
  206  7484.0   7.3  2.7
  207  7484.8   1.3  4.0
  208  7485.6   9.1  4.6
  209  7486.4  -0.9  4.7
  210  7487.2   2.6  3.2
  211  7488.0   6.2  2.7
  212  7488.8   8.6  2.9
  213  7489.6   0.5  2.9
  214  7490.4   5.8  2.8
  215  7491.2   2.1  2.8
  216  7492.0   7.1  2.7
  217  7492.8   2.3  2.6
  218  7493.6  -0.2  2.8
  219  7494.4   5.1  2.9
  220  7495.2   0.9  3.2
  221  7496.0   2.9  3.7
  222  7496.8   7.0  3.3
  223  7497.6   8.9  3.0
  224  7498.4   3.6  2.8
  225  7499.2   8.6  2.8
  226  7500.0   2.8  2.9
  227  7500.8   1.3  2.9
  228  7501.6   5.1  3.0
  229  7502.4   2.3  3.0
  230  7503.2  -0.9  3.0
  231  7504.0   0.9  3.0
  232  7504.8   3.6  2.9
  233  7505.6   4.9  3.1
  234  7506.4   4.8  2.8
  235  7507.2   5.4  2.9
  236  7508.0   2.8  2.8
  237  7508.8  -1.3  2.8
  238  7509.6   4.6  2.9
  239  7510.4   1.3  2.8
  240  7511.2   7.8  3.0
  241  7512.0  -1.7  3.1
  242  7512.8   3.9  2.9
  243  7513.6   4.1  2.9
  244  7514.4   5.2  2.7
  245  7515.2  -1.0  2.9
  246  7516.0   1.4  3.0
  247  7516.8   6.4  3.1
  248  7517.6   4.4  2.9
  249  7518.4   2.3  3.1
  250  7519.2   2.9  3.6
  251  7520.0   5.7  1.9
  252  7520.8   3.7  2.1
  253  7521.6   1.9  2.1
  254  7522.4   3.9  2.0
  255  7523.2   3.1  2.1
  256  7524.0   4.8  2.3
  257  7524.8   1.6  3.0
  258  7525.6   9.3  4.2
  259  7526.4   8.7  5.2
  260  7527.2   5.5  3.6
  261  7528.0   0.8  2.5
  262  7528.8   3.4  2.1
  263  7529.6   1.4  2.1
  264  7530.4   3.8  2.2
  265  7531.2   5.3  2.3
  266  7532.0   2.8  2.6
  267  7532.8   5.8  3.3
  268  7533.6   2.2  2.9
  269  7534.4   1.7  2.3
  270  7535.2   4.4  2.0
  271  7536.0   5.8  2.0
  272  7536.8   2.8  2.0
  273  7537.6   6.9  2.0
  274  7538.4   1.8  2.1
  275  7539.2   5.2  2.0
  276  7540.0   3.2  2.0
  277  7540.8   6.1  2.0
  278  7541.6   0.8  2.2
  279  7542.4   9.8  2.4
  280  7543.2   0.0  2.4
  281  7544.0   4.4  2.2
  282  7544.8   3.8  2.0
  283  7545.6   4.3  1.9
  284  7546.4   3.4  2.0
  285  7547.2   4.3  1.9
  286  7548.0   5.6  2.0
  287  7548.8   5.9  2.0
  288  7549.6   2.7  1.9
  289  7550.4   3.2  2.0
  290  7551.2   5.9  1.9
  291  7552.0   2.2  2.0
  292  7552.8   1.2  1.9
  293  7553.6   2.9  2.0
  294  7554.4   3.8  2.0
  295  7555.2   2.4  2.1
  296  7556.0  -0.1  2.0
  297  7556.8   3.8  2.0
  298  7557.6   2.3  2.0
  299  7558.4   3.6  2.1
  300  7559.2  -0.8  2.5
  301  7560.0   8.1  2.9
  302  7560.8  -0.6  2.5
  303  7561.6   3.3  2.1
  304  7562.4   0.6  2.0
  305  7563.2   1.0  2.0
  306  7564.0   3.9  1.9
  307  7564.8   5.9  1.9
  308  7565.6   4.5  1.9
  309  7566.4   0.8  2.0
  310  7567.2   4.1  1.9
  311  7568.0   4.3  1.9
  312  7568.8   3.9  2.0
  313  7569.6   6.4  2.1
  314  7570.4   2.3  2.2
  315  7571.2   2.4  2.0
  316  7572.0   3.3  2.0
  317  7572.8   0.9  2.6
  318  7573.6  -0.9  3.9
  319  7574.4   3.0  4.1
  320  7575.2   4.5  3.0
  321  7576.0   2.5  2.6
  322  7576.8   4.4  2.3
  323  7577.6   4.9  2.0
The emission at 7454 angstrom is H-alpha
